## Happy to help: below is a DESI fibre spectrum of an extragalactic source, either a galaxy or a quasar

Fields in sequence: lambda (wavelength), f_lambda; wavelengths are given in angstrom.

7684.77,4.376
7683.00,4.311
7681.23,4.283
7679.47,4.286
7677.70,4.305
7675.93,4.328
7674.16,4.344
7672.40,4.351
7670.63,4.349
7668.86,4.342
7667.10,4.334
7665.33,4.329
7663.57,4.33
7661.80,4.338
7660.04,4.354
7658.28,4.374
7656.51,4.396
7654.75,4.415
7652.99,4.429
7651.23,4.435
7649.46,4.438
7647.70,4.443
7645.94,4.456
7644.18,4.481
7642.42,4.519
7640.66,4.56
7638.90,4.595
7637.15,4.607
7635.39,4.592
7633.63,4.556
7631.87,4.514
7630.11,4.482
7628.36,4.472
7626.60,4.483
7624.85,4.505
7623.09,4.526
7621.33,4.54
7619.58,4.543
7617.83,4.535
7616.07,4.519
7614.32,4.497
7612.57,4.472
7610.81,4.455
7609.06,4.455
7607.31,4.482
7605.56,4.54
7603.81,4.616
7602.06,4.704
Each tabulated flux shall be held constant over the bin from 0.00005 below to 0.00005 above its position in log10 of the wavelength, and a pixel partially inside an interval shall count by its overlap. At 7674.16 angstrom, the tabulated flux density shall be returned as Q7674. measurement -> 4.344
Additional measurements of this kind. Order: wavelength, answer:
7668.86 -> 4.342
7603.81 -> 4.616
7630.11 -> 4.482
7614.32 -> 4.497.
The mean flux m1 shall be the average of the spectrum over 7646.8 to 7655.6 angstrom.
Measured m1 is 4.43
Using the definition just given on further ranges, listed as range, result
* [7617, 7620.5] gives 4.55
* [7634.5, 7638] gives 4.59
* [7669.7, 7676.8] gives 4.34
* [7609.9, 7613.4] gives 4.46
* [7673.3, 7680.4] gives 4.32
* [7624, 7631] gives 4.49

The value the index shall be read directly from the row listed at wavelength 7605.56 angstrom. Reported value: 4.54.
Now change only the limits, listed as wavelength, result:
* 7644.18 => 4.481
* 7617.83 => 4.535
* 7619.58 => 4.543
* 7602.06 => 4.704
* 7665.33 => 4.329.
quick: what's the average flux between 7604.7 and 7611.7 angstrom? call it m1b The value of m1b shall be 4.48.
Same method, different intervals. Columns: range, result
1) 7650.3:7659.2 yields 4.41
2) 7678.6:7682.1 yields 4.29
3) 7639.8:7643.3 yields 4.54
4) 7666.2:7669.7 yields 4.34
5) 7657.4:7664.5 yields 4.35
